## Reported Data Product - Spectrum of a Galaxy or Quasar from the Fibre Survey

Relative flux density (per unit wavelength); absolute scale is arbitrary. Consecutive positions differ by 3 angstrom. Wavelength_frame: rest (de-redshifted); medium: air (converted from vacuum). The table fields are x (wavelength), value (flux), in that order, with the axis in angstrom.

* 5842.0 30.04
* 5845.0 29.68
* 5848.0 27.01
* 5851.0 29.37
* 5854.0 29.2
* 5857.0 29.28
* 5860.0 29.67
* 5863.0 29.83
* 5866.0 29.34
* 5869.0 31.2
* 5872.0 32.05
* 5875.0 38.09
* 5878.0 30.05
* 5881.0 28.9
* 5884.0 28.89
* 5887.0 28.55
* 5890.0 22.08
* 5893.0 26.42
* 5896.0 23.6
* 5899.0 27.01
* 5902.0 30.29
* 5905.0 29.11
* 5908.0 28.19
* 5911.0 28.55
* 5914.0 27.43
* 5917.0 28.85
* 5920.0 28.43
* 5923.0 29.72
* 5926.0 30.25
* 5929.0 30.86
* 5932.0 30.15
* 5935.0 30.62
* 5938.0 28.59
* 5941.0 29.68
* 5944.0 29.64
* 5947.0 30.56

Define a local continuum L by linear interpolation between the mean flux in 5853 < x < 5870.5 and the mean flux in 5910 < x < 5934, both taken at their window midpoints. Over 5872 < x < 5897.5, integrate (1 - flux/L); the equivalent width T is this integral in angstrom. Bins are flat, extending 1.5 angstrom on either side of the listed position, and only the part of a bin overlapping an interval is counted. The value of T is 0.9 angstrom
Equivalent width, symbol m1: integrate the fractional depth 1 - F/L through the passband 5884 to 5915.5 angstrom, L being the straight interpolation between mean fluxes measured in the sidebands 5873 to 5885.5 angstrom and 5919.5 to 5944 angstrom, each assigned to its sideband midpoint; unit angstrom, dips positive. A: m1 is 3.71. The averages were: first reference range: 31.5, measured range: 27.2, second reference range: 29.8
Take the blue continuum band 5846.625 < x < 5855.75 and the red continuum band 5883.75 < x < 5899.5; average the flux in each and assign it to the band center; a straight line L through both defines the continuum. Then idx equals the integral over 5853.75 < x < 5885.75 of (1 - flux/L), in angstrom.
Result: -3.9 angstrom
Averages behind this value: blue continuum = 28.6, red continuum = 25.8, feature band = 30.6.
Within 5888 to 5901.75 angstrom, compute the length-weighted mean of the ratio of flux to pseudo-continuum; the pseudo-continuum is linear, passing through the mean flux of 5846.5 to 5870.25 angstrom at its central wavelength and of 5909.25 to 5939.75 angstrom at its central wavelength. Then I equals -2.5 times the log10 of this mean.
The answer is 0.16 mag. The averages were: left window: 29.3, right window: 29.3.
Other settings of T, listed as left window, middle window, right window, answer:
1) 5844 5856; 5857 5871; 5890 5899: -1.2 angstrom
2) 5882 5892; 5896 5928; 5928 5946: -0.3 angstrom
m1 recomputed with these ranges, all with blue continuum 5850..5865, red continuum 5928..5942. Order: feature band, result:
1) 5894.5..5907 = 0.9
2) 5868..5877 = -1.3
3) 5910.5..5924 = 0.6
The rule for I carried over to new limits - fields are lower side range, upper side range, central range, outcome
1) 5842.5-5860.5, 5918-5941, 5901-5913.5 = 0.03 mag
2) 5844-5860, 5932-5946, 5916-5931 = 0.00 mag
